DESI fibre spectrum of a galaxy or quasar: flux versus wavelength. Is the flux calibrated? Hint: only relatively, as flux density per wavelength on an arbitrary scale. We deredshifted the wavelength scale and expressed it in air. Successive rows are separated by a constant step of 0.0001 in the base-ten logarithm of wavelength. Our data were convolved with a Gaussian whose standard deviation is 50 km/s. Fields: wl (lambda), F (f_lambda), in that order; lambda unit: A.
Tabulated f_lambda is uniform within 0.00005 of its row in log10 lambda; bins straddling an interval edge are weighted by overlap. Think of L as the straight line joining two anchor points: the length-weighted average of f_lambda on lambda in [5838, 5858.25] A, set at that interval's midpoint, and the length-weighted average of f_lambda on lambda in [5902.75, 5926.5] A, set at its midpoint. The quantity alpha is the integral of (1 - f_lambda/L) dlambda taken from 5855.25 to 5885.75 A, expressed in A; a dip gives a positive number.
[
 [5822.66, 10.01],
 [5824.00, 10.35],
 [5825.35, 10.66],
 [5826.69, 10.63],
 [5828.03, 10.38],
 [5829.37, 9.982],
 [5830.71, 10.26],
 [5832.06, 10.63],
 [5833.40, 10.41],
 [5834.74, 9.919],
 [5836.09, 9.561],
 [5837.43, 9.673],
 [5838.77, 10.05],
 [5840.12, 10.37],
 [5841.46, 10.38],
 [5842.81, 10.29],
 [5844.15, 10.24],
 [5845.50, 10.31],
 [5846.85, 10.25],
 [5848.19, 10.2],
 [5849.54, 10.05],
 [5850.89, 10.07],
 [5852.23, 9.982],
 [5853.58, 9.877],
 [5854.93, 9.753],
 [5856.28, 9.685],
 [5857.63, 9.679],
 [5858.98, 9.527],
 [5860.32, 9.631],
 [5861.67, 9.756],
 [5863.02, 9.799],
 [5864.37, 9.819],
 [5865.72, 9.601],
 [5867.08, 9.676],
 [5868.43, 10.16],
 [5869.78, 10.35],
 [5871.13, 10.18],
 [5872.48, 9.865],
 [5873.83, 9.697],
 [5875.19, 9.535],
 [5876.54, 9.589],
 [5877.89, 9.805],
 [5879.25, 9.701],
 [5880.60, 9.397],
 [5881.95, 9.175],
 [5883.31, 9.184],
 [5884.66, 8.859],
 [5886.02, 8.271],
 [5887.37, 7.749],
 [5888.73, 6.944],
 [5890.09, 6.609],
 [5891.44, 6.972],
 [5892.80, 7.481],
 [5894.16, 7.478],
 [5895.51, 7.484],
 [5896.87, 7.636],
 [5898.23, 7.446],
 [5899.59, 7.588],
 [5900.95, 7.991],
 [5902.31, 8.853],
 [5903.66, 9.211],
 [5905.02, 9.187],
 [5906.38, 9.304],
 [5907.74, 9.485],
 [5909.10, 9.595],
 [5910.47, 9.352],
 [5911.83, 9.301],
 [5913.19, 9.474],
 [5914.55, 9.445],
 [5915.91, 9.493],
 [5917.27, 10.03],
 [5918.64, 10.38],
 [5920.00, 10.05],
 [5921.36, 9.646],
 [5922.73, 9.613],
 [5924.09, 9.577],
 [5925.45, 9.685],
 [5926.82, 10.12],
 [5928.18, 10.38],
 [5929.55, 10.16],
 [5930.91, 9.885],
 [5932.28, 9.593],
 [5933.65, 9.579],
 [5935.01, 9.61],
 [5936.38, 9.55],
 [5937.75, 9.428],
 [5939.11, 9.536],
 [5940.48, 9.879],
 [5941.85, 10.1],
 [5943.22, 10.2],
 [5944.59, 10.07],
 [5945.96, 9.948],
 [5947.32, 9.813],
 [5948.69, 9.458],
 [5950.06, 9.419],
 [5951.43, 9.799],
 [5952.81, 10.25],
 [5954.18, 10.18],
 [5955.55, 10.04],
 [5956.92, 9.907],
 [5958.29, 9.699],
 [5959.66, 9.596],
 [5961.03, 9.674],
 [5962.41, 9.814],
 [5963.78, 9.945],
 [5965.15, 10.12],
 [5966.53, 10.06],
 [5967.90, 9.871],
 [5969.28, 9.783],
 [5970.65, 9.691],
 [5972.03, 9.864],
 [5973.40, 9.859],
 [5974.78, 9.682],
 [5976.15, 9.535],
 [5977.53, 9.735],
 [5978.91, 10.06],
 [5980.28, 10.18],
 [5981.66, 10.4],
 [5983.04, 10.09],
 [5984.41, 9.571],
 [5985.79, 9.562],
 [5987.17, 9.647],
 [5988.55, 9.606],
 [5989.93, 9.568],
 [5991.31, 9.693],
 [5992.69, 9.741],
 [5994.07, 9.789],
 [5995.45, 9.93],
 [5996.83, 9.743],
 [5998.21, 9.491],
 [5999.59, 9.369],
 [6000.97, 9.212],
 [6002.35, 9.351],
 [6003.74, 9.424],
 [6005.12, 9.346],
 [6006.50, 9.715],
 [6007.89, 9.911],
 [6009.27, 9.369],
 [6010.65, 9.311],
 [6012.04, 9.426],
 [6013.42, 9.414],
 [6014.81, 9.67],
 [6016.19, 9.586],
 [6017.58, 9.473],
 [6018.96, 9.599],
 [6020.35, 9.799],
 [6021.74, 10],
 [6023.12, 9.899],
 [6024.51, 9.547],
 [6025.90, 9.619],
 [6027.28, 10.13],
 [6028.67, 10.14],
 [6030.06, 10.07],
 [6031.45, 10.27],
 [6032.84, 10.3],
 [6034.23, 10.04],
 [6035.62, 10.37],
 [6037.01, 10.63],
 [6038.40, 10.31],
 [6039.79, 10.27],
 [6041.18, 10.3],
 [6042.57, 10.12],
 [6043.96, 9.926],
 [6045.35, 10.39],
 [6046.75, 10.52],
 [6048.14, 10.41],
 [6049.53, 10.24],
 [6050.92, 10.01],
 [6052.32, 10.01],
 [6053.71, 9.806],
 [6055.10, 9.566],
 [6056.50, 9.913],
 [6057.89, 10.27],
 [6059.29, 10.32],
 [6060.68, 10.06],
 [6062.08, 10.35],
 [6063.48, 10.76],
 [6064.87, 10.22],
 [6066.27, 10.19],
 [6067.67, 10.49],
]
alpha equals 0.8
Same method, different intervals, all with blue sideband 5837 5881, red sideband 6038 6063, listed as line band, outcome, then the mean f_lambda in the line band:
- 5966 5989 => 0.5 A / 9.84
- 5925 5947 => 0.3 A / 9.86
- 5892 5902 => 2.3 A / 7.62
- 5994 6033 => 1.7 A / 9.68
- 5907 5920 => 0.4 A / 9.64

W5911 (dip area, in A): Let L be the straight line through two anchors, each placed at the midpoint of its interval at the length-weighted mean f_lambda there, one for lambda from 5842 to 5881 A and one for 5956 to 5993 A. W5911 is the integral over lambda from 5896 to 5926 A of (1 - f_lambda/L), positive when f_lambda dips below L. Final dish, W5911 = 2.0 A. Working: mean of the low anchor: 9.88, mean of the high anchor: 9.82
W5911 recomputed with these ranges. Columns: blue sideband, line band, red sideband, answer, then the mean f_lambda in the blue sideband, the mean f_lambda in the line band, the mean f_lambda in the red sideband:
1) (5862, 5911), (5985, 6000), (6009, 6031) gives -0.2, 8.86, 9.65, 9.7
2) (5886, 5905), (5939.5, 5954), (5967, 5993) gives -1.5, 7.73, 9.89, 9.8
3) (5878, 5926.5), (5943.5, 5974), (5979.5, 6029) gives -1.9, 8.81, 9.86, 9.67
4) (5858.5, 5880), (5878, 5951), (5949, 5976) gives 5.0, 9.8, 9.15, 9.84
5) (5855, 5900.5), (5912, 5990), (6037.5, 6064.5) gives -3.0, 8.92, 9.82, 10.2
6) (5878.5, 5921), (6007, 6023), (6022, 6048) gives 0.5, 8.69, 9.61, 10.2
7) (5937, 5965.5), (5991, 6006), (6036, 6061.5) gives 0.7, 9.85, 9.55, 10.2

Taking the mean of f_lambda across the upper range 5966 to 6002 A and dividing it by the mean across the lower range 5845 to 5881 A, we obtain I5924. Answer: 0.99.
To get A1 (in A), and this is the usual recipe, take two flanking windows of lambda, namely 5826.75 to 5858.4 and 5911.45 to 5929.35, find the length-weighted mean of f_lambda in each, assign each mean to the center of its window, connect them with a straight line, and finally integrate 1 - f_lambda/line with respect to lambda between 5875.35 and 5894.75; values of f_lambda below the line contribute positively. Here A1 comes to 3.0 A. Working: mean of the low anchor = 10.1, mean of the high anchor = 9.8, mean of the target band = 8.41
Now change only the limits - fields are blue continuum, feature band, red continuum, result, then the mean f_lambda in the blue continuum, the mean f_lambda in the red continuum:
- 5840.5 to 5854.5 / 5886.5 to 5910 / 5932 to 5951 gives 4.4 A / 10.2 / 9.73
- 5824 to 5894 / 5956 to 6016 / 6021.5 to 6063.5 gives 1.6 A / 9.61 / 10.1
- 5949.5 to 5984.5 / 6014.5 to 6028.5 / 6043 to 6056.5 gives 0.4 A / 9.88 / 10.1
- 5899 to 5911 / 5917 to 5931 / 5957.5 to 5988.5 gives -1.2 A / 8.96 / 9.83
